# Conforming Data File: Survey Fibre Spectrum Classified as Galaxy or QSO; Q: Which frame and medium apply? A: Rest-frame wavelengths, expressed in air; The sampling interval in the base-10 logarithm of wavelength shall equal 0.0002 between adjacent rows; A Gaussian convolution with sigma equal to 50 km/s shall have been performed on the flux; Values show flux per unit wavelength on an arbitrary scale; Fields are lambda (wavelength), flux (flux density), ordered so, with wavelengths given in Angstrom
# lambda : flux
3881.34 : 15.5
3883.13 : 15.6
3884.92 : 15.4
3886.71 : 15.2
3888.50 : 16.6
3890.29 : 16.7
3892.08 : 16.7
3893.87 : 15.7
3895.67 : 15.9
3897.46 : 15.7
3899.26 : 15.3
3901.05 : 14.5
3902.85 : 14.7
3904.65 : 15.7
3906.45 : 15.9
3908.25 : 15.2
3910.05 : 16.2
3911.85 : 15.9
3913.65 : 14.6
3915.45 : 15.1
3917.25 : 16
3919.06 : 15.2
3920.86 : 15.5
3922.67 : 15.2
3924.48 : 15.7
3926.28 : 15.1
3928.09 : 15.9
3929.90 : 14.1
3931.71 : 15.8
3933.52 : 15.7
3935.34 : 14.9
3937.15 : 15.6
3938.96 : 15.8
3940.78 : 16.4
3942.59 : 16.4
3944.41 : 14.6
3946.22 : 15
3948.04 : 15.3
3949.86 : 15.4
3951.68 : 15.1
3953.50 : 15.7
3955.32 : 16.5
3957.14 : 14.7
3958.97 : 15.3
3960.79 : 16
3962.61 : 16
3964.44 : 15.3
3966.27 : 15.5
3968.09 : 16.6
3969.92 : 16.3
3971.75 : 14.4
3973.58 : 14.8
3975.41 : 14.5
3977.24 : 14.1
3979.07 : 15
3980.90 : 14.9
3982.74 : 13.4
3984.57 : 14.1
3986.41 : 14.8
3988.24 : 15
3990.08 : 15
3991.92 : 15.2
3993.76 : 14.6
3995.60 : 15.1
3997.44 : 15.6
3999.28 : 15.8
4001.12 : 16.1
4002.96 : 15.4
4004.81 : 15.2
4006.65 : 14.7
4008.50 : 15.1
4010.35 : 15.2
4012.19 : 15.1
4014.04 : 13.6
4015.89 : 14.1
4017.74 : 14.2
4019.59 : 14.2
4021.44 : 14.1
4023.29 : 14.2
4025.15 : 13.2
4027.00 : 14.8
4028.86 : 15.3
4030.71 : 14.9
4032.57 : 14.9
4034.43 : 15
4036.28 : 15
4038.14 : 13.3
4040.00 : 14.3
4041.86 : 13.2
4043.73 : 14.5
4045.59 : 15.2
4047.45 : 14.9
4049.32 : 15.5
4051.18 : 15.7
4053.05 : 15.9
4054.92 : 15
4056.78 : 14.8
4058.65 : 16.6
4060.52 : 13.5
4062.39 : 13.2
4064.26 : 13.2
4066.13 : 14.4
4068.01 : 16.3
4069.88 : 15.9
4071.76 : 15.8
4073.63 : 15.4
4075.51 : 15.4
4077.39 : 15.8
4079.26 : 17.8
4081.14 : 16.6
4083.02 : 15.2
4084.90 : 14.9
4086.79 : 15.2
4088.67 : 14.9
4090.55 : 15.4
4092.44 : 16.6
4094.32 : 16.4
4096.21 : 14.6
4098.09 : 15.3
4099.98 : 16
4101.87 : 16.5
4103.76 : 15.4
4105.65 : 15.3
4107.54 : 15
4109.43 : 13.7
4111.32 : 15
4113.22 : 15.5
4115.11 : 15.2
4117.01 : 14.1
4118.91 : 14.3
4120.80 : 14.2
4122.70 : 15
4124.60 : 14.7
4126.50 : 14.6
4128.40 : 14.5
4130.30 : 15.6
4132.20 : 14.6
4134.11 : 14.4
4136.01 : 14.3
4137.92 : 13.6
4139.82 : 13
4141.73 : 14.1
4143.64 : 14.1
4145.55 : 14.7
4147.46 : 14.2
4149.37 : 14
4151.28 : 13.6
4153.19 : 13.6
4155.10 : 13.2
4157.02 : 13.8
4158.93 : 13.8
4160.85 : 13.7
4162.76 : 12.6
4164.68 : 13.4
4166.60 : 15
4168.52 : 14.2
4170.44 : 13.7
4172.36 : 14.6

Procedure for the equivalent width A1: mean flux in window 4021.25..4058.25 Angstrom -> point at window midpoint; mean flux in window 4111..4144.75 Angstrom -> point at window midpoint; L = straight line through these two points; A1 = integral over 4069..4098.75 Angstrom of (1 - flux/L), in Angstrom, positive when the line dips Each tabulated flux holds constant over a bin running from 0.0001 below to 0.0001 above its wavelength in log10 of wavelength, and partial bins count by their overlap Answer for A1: -2.25 Angstrom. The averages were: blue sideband 14.7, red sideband 14.5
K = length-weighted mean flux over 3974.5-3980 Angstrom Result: 14.6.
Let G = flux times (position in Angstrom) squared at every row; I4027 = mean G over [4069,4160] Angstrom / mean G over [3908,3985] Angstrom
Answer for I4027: 1.05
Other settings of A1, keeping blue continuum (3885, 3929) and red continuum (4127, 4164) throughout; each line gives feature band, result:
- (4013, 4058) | 0.38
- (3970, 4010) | 0.25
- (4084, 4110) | -1.99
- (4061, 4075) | -0.35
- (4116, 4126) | -0.24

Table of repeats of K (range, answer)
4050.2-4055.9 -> 15.5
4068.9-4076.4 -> 15.6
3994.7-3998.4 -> 15.4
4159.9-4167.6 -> 13.7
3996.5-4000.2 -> 15.7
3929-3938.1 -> 15.2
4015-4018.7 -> 14.2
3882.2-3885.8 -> 15.5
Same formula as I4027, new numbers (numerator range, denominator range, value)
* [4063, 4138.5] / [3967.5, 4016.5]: 1.07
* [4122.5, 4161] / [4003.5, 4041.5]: 1.03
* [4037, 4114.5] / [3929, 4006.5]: 1.05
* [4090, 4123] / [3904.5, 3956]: 1.07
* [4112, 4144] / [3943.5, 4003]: 1.03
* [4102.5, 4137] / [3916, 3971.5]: 1.04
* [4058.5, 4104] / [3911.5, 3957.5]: 1.08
